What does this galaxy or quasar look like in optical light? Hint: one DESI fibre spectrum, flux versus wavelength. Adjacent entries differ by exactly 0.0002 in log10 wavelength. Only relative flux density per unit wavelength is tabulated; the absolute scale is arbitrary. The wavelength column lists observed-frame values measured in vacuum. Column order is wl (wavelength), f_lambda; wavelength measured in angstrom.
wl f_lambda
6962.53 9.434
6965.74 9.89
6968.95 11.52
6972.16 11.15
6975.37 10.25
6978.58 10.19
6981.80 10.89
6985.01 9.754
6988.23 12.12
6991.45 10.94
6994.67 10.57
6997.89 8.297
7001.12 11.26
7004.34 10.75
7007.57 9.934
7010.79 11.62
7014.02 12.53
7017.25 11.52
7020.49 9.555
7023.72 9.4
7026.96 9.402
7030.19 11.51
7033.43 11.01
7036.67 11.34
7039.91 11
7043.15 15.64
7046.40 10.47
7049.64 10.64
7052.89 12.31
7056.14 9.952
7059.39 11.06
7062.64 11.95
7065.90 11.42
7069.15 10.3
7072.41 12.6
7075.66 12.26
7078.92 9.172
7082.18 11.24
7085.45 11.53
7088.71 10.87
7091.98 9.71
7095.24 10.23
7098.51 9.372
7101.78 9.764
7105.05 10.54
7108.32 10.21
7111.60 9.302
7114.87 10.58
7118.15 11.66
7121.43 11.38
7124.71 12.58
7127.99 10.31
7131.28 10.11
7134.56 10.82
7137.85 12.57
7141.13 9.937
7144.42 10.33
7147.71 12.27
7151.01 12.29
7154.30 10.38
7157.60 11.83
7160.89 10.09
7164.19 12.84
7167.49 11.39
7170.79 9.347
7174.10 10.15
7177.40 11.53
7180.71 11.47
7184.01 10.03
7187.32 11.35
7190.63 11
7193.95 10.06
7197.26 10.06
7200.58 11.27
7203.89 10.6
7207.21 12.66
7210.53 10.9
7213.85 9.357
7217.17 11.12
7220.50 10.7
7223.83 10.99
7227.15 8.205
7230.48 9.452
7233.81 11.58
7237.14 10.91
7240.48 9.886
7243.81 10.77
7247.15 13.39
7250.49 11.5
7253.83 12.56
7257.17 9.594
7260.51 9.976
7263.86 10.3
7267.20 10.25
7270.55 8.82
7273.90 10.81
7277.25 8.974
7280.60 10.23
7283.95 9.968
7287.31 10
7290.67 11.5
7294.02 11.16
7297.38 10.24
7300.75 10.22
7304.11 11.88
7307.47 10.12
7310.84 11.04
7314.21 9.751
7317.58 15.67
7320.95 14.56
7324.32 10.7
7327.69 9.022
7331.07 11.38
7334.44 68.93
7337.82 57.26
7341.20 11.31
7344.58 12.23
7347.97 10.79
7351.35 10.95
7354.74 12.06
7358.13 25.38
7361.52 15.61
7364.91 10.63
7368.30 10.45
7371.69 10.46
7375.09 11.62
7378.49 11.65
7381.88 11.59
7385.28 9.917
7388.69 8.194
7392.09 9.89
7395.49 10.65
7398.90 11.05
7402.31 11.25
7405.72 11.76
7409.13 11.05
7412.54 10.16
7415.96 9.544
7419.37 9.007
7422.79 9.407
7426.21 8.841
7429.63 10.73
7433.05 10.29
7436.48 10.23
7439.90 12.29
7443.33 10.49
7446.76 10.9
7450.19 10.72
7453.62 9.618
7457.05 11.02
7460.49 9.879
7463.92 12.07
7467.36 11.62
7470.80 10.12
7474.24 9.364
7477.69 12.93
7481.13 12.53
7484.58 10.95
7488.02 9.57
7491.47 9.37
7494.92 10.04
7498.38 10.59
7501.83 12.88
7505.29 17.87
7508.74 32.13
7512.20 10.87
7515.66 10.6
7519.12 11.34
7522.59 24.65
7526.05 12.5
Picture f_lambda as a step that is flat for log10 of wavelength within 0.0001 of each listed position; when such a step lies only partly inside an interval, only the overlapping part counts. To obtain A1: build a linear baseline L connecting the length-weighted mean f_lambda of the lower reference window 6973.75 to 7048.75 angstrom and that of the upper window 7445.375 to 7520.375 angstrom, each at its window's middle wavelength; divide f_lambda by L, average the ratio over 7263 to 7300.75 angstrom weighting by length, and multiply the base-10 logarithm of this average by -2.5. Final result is 0.14 mag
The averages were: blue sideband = 10.9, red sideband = 12.2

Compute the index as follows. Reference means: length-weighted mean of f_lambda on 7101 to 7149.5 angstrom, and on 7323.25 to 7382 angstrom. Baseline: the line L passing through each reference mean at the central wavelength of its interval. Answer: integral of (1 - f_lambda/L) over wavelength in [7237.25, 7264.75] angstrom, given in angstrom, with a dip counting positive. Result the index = 7.1 angstrom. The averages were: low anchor 10.8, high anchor 18.1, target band 11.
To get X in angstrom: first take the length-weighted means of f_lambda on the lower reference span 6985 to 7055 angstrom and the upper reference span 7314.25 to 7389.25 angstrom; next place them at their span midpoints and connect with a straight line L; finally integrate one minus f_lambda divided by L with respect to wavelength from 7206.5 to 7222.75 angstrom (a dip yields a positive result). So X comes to 4.01 angstrom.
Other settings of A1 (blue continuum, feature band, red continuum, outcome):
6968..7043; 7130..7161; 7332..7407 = 0.17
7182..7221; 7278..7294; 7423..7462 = 0.02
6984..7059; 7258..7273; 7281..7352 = 0.47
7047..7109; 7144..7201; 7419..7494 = -0.02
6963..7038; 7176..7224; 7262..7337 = 0.18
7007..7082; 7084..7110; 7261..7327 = 0.08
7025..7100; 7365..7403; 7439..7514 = 0.13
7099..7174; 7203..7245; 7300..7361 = 0.31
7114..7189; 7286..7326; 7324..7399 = 0.29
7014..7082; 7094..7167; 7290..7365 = 0.18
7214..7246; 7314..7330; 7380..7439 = -0.17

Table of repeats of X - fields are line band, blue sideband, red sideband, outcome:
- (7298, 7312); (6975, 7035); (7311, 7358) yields 5.9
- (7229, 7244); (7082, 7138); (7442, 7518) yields 0.9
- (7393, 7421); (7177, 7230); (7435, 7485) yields 1.0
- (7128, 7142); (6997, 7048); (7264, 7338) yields 1.8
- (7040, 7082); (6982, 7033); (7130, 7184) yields -2.6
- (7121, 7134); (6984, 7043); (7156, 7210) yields -0.1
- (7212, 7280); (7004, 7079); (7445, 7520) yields 6.9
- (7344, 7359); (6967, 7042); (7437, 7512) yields -2.6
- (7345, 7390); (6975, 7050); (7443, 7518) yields -1.8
